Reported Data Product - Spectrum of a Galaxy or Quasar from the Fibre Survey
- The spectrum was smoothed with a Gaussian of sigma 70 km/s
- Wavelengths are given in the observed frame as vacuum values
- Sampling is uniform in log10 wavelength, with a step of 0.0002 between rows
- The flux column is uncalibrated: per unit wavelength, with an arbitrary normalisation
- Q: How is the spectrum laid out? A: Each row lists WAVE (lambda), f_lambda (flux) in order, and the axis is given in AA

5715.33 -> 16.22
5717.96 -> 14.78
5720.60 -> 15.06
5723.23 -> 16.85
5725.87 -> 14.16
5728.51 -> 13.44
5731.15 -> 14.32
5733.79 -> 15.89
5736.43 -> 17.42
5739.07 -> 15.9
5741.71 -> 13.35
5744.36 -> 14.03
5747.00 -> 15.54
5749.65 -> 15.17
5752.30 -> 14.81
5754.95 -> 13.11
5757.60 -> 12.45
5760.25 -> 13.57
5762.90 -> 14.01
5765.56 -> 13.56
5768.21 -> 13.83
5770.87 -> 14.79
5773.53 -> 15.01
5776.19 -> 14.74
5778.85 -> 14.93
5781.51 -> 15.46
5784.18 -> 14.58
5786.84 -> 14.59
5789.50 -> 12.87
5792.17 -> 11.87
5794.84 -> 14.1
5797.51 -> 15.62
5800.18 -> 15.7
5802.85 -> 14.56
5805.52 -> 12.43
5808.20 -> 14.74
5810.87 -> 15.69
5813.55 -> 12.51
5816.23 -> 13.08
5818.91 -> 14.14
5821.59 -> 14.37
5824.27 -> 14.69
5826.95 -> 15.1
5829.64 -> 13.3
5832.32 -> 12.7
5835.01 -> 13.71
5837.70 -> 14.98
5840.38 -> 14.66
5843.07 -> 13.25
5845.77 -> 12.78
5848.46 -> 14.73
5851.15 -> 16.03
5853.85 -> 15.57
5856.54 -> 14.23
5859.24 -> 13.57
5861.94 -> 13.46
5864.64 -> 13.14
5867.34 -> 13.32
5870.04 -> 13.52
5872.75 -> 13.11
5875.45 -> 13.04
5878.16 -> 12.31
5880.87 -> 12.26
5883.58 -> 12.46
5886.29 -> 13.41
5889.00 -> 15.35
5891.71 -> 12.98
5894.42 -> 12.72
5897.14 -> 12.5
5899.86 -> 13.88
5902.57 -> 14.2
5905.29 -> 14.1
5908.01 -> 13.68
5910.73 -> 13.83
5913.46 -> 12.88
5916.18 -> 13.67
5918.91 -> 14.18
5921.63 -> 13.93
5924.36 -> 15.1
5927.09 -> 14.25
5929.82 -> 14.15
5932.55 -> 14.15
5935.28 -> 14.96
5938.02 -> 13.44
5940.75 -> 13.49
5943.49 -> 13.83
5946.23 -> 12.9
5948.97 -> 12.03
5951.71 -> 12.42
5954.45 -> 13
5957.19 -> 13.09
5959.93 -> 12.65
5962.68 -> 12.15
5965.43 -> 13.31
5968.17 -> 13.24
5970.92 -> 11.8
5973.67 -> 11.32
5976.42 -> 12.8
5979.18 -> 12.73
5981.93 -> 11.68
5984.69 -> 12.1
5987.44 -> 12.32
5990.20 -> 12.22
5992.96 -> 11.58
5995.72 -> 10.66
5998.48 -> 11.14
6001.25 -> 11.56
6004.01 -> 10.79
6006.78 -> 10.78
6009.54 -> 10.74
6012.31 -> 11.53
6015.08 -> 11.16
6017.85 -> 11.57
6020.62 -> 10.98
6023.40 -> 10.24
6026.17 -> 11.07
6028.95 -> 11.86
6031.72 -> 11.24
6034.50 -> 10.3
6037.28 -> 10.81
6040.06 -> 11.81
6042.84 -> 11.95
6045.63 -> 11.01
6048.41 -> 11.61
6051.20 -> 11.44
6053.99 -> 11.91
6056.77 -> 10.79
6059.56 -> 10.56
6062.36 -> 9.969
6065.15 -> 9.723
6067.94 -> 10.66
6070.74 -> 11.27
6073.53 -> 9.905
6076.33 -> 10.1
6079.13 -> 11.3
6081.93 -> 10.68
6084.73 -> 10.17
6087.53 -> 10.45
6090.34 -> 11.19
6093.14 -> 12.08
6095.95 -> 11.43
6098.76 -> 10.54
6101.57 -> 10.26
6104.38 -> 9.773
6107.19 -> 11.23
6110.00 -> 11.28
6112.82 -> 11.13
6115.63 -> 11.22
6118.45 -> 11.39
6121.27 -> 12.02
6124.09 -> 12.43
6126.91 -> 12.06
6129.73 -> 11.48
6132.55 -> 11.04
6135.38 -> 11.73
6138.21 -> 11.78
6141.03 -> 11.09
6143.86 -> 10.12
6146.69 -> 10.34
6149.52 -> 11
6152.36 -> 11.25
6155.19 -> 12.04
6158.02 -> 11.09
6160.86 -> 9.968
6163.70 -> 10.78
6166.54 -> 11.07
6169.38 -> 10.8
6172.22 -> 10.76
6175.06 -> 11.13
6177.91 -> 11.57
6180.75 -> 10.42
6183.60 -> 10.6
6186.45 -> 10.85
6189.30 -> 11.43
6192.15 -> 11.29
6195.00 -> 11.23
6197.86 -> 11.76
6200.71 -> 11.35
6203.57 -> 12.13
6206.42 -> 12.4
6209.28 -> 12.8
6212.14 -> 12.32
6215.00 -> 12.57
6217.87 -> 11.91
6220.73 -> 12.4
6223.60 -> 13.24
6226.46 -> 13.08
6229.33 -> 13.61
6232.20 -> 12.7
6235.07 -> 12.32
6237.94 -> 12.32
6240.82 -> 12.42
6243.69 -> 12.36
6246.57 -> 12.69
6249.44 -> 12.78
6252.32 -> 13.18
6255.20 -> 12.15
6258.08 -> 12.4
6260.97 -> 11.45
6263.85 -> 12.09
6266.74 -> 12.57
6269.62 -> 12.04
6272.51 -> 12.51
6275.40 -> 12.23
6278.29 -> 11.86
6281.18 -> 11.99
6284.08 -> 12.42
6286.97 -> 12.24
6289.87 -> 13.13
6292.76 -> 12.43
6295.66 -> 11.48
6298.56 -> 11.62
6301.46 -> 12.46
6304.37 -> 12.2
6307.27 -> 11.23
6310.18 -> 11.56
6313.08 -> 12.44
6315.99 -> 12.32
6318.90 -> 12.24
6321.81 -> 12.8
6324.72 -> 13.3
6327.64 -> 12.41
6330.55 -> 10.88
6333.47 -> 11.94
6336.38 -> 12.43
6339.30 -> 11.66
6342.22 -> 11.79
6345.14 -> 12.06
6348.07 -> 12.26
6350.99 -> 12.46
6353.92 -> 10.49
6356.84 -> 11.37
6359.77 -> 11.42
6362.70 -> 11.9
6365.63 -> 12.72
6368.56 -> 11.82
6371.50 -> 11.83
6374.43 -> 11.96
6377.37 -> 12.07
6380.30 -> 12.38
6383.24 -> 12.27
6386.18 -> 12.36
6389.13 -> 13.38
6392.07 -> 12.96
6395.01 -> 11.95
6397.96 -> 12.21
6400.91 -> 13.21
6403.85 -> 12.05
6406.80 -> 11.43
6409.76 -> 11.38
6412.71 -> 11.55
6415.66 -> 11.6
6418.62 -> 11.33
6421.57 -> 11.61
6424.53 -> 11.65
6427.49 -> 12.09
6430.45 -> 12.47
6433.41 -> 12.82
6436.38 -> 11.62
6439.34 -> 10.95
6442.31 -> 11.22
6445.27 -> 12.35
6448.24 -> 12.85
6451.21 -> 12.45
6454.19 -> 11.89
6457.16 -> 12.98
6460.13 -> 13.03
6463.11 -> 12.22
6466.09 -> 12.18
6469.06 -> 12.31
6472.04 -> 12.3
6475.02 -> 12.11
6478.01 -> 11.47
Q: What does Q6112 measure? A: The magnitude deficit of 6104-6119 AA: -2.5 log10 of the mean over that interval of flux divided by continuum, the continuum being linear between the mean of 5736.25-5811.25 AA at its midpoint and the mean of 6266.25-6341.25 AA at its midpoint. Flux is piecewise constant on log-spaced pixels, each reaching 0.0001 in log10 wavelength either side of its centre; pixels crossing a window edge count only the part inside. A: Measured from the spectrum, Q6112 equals 0.17 mag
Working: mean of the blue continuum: 14.4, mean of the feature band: 11.1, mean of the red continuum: 12.2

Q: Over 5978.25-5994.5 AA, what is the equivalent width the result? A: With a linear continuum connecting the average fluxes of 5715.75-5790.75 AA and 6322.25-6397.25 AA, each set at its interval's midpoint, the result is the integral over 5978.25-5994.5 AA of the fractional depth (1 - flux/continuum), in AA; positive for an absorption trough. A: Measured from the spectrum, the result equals 1.9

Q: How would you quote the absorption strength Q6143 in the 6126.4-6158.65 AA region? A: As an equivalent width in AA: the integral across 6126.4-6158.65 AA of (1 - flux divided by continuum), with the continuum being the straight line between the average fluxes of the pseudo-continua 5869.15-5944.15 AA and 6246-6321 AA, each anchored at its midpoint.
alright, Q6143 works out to 3.8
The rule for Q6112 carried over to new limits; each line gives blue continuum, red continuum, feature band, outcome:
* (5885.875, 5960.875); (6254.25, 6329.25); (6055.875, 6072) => 0.24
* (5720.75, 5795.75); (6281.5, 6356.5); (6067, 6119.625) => 0.20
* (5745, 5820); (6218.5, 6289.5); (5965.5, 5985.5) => 0.10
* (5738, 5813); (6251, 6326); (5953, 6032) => 0.14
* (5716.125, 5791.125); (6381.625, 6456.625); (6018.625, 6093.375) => 0.23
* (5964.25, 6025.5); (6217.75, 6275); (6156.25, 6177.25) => 0.13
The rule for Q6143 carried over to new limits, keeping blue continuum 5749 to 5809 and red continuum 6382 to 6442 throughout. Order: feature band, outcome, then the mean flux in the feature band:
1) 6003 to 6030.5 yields 4.72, 11.1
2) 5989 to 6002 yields 1.96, 11.4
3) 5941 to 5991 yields 3.64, 12.6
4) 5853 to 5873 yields 0.24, 13.7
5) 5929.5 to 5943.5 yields -0.37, 14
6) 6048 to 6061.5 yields 2.10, 11.2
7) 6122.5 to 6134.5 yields 1.14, 11.8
